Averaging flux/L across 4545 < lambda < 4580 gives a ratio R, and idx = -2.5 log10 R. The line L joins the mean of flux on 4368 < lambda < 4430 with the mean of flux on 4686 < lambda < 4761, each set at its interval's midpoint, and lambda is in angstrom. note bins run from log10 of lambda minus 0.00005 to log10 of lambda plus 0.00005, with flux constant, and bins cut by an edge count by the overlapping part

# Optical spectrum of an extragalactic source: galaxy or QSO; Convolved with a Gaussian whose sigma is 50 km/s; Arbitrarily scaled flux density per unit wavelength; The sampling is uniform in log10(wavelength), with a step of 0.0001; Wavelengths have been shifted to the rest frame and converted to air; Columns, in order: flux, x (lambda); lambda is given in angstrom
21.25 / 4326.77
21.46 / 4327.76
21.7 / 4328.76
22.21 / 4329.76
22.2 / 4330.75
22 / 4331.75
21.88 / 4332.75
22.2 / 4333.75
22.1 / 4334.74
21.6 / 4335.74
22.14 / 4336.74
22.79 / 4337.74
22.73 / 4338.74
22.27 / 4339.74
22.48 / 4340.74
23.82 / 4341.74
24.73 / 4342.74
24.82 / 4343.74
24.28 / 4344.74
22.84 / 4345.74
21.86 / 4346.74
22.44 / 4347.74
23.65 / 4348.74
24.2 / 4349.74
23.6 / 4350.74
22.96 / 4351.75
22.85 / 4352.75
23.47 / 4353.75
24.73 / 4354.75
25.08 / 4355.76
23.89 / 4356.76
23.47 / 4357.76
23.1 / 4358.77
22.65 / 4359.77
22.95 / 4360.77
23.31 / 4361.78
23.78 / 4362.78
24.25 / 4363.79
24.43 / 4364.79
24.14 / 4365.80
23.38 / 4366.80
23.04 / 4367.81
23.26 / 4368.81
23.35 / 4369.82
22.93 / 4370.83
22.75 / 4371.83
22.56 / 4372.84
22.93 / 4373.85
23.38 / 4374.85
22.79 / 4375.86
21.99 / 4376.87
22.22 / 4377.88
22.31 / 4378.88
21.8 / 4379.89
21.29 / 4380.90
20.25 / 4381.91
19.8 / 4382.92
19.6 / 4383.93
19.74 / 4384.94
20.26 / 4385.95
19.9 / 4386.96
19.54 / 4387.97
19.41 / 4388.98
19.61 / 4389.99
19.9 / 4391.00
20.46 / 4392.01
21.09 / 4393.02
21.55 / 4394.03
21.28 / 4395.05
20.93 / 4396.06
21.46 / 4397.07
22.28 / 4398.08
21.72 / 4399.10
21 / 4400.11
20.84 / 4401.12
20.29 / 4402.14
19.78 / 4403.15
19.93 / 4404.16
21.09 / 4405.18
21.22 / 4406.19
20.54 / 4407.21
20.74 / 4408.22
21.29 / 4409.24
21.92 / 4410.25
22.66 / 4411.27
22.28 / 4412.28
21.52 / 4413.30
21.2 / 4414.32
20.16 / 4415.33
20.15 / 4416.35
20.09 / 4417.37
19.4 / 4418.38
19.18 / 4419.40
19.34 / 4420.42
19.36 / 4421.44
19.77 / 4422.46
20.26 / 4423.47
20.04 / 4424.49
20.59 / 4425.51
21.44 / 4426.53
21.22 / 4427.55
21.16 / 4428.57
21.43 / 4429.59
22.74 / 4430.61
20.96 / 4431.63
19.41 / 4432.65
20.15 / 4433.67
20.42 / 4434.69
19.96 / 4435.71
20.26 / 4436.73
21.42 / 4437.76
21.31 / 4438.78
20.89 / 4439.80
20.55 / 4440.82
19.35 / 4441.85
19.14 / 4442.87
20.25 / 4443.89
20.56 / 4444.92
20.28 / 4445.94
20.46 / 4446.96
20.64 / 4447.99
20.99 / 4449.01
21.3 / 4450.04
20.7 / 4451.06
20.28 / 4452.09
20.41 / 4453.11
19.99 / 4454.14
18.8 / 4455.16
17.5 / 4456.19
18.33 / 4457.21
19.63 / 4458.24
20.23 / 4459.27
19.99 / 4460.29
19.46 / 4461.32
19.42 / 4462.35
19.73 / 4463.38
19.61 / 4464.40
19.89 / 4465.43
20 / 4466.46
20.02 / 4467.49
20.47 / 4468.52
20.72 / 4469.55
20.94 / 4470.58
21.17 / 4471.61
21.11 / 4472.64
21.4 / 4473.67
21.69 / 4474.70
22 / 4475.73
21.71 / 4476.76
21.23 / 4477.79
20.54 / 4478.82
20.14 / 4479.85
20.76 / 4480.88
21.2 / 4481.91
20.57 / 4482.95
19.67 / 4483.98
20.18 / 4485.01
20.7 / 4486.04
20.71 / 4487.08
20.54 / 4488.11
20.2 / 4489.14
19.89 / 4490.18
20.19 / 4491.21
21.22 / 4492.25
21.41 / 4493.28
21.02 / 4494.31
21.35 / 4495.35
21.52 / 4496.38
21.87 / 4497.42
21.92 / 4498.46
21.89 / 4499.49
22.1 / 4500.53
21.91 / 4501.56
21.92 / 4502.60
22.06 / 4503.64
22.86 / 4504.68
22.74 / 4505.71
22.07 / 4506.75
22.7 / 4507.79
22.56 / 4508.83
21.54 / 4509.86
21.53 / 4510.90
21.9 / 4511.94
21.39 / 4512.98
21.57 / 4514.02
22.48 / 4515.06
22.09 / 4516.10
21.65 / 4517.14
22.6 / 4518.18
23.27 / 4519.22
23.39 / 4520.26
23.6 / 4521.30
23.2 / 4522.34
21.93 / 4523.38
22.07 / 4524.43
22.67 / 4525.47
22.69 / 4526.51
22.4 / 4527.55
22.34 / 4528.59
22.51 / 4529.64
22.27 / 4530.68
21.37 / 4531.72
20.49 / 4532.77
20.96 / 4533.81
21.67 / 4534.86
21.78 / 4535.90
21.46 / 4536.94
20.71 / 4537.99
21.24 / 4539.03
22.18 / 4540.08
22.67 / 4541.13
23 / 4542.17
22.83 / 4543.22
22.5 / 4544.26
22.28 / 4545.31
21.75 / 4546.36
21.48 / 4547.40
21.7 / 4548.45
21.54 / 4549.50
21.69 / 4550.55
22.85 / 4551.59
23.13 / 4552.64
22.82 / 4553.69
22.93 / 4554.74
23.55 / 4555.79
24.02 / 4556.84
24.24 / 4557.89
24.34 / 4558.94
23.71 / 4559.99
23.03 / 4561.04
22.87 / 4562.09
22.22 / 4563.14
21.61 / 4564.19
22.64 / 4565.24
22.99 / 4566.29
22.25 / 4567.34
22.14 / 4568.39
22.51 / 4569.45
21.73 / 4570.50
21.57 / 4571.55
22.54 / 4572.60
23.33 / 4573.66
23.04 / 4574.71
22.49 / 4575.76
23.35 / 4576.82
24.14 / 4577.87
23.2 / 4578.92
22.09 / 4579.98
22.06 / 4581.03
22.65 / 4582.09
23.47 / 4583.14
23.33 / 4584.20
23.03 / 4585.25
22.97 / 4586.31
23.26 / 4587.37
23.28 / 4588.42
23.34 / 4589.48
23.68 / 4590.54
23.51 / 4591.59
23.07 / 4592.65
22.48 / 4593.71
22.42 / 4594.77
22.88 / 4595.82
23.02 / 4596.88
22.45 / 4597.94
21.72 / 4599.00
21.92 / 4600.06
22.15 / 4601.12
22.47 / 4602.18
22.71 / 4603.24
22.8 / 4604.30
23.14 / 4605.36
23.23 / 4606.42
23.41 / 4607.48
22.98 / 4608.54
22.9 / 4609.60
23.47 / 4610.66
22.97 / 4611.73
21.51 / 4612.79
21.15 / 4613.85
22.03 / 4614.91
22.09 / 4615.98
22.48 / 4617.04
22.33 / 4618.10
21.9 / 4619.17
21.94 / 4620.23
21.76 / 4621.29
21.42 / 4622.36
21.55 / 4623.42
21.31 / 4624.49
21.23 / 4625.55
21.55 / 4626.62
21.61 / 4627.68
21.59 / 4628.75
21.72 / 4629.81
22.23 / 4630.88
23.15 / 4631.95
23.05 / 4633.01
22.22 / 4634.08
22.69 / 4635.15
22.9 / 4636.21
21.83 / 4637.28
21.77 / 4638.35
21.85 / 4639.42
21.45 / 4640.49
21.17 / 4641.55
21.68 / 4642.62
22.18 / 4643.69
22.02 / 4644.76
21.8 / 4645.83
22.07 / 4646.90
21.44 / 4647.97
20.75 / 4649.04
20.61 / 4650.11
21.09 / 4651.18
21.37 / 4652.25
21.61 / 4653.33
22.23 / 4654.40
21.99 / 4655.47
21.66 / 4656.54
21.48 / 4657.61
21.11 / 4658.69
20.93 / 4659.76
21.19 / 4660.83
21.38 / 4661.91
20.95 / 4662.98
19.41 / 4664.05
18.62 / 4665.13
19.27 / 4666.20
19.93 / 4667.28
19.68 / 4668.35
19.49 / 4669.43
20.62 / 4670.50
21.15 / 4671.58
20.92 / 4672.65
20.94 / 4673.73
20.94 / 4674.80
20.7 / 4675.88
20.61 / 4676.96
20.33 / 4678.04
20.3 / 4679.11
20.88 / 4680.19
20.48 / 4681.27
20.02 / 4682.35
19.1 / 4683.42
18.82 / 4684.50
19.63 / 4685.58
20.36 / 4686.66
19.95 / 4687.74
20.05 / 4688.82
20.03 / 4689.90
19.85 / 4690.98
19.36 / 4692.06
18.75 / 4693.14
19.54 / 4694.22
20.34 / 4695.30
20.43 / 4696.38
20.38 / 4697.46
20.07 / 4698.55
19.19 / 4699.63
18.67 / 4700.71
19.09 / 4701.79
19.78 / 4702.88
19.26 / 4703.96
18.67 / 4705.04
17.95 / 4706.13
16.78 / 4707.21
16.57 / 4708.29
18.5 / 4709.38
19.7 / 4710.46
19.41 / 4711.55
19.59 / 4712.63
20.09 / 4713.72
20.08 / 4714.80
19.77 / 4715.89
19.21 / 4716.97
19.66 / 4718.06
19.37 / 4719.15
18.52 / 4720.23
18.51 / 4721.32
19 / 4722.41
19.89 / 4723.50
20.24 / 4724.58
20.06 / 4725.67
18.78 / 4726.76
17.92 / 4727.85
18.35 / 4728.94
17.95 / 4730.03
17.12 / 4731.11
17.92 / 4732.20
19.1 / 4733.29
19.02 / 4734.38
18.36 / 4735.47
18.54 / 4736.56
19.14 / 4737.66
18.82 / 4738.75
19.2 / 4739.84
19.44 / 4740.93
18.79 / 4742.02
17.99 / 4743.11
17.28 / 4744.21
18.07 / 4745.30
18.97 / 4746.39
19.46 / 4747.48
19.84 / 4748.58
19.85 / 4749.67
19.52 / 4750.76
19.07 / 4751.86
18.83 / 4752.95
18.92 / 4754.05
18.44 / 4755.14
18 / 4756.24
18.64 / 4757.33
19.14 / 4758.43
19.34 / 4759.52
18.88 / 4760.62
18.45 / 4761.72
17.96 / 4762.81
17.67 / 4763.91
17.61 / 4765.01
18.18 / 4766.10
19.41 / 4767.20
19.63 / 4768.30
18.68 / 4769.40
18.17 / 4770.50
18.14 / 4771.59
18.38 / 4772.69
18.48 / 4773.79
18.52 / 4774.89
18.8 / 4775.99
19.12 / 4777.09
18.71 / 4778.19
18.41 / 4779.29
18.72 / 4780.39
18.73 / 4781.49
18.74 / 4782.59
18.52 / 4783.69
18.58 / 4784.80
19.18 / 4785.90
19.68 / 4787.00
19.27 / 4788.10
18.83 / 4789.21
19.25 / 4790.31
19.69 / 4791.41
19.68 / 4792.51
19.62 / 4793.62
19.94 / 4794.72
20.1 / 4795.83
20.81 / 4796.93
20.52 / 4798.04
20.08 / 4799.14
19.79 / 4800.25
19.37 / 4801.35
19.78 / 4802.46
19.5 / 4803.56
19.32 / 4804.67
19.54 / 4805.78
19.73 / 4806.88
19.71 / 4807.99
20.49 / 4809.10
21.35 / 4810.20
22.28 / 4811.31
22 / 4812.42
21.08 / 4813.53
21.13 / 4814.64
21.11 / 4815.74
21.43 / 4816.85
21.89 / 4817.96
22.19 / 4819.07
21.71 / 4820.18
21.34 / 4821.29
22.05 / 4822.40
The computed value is -0.14 mag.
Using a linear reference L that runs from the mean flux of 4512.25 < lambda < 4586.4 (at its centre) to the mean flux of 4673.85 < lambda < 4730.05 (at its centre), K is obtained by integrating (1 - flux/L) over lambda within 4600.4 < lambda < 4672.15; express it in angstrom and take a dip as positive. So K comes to -3.2 angstrom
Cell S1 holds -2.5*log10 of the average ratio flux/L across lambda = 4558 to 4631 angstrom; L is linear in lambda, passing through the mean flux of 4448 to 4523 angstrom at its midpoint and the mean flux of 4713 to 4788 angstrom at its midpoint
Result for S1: -0.12 mag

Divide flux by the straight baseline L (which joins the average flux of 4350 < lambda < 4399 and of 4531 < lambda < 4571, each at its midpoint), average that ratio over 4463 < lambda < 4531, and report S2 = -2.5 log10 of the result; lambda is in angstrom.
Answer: 0.04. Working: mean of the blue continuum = 22.2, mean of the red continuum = 22.3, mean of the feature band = 21.5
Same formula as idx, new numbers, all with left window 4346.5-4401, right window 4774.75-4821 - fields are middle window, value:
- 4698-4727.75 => 0.07 mag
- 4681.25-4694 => 0.05 mag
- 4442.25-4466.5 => 0.10 mag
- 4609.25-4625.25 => -0.06 mag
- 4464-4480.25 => 0.05 mag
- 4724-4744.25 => 0.09 mag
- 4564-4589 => -0.08 mag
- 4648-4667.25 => -0.01 mag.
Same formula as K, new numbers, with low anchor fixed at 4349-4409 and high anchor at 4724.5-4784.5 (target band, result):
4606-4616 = -1.3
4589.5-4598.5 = -1.3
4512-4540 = -1.9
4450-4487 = 1.5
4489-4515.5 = -1.0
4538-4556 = -1.6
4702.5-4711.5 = 0.3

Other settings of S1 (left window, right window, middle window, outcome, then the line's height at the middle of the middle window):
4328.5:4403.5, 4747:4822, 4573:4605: -0.10 mag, 20.8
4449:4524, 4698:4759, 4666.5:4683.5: -0.06 mag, 19.4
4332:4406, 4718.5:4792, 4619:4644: -0.11 mag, 19.9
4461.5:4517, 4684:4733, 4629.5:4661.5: -0.11 mag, 19.8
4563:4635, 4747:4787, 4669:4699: 0.02 mag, 20.6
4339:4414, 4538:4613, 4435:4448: 0.10 mag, 22.3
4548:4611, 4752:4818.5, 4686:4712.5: 0.08 mag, 20.8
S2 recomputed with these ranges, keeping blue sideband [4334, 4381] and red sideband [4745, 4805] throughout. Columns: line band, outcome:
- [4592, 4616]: -0.09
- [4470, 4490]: 0.06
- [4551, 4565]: -0.10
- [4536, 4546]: -0.04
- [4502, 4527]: -0.04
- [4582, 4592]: -0.12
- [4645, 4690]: -0.03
